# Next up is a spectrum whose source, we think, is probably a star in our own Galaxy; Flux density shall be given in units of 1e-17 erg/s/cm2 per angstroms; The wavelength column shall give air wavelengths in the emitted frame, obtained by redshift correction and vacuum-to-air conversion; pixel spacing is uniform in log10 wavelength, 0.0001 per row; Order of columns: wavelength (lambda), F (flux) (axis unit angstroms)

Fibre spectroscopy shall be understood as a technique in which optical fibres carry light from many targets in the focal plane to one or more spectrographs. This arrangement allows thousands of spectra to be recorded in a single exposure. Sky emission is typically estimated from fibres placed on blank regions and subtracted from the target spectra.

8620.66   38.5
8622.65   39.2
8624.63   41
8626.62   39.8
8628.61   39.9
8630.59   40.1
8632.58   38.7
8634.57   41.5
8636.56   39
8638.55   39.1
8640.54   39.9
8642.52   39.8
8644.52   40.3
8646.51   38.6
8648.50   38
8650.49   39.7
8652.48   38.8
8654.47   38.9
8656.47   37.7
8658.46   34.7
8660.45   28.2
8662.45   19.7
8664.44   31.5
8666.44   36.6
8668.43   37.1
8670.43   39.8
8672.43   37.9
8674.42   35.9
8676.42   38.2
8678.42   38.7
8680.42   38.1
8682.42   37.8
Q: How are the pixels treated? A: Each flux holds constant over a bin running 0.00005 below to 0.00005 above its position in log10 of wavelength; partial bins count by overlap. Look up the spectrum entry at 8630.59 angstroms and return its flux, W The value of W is 40.1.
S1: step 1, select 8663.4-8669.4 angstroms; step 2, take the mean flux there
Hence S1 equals 35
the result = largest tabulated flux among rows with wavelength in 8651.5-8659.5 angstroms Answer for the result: 38.9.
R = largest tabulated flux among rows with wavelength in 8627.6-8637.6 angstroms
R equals 41.5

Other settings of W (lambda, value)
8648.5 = 38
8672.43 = 37.9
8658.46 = 34.7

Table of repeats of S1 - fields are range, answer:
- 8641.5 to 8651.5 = 39.3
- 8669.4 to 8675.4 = 37.9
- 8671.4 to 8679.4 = 37.7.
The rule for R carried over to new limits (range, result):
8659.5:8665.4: 31.5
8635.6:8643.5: 39.9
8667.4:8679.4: 39.8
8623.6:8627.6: 41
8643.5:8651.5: 40.3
